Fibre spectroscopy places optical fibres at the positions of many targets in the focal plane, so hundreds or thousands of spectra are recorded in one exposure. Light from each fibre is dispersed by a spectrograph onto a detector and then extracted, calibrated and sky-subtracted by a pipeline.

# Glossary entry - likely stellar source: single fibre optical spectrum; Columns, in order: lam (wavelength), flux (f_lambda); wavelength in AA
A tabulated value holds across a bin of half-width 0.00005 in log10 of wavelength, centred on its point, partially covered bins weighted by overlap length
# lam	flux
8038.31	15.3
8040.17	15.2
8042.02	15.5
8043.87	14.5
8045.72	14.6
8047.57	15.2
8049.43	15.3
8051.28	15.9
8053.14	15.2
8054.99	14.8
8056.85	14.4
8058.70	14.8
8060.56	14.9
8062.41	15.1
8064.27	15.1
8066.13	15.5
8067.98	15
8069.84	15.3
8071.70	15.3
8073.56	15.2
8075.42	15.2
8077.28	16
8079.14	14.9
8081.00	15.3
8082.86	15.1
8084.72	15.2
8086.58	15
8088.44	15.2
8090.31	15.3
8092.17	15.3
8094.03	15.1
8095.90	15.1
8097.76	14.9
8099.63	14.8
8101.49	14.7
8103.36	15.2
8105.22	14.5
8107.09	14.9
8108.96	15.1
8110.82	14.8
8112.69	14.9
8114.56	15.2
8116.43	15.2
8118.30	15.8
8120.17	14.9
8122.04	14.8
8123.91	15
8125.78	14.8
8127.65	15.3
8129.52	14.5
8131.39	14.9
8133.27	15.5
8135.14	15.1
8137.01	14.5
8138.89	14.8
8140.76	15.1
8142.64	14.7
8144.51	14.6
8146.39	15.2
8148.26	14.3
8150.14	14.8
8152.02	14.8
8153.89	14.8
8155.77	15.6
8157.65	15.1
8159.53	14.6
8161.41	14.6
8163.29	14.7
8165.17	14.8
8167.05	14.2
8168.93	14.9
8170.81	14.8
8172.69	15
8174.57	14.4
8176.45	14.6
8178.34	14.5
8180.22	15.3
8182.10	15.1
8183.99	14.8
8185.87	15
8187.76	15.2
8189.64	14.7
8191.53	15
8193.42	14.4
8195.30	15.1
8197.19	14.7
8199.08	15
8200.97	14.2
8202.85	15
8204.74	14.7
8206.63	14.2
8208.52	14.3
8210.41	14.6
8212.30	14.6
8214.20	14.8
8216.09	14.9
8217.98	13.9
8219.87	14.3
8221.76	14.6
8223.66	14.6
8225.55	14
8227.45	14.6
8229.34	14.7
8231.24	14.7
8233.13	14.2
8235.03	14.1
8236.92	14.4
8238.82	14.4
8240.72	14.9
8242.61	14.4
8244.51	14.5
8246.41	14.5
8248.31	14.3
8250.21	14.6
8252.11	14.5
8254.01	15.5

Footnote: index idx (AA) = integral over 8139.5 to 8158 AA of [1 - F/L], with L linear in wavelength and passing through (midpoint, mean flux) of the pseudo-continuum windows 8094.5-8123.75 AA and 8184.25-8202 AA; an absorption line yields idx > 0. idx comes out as 0.0 AA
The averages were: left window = 15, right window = 14.8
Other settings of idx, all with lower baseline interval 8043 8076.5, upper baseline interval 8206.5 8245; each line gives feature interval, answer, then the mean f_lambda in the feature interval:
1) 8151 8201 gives -0.6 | 14.8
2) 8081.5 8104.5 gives -0.2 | 15.1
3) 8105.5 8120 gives -0.2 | 15.1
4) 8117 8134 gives -0.2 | 15.1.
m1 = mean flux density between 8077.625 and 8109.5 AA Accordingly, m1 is 15.1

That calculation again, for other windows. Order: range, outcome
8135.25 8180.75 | 14.8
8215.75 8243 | 14.4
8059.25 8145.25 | 15.1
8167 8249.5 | 14.6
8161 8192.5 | 14.8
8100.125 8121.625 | 15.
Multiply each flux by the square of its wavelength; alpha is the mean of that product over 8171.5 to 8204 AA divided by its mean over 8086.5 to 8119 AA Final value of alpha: 1.01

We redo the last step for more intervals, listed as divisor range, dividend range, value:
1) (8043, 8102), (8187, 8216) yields 1.00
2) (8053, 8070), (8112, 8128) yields 1.02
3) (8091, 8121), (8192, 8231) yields 0.99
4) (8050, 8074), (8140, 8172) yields 1.00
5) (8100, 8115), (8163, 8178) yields 1.00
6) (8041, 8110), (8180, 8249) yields 1.00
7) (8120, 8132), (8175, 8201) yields 1.01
